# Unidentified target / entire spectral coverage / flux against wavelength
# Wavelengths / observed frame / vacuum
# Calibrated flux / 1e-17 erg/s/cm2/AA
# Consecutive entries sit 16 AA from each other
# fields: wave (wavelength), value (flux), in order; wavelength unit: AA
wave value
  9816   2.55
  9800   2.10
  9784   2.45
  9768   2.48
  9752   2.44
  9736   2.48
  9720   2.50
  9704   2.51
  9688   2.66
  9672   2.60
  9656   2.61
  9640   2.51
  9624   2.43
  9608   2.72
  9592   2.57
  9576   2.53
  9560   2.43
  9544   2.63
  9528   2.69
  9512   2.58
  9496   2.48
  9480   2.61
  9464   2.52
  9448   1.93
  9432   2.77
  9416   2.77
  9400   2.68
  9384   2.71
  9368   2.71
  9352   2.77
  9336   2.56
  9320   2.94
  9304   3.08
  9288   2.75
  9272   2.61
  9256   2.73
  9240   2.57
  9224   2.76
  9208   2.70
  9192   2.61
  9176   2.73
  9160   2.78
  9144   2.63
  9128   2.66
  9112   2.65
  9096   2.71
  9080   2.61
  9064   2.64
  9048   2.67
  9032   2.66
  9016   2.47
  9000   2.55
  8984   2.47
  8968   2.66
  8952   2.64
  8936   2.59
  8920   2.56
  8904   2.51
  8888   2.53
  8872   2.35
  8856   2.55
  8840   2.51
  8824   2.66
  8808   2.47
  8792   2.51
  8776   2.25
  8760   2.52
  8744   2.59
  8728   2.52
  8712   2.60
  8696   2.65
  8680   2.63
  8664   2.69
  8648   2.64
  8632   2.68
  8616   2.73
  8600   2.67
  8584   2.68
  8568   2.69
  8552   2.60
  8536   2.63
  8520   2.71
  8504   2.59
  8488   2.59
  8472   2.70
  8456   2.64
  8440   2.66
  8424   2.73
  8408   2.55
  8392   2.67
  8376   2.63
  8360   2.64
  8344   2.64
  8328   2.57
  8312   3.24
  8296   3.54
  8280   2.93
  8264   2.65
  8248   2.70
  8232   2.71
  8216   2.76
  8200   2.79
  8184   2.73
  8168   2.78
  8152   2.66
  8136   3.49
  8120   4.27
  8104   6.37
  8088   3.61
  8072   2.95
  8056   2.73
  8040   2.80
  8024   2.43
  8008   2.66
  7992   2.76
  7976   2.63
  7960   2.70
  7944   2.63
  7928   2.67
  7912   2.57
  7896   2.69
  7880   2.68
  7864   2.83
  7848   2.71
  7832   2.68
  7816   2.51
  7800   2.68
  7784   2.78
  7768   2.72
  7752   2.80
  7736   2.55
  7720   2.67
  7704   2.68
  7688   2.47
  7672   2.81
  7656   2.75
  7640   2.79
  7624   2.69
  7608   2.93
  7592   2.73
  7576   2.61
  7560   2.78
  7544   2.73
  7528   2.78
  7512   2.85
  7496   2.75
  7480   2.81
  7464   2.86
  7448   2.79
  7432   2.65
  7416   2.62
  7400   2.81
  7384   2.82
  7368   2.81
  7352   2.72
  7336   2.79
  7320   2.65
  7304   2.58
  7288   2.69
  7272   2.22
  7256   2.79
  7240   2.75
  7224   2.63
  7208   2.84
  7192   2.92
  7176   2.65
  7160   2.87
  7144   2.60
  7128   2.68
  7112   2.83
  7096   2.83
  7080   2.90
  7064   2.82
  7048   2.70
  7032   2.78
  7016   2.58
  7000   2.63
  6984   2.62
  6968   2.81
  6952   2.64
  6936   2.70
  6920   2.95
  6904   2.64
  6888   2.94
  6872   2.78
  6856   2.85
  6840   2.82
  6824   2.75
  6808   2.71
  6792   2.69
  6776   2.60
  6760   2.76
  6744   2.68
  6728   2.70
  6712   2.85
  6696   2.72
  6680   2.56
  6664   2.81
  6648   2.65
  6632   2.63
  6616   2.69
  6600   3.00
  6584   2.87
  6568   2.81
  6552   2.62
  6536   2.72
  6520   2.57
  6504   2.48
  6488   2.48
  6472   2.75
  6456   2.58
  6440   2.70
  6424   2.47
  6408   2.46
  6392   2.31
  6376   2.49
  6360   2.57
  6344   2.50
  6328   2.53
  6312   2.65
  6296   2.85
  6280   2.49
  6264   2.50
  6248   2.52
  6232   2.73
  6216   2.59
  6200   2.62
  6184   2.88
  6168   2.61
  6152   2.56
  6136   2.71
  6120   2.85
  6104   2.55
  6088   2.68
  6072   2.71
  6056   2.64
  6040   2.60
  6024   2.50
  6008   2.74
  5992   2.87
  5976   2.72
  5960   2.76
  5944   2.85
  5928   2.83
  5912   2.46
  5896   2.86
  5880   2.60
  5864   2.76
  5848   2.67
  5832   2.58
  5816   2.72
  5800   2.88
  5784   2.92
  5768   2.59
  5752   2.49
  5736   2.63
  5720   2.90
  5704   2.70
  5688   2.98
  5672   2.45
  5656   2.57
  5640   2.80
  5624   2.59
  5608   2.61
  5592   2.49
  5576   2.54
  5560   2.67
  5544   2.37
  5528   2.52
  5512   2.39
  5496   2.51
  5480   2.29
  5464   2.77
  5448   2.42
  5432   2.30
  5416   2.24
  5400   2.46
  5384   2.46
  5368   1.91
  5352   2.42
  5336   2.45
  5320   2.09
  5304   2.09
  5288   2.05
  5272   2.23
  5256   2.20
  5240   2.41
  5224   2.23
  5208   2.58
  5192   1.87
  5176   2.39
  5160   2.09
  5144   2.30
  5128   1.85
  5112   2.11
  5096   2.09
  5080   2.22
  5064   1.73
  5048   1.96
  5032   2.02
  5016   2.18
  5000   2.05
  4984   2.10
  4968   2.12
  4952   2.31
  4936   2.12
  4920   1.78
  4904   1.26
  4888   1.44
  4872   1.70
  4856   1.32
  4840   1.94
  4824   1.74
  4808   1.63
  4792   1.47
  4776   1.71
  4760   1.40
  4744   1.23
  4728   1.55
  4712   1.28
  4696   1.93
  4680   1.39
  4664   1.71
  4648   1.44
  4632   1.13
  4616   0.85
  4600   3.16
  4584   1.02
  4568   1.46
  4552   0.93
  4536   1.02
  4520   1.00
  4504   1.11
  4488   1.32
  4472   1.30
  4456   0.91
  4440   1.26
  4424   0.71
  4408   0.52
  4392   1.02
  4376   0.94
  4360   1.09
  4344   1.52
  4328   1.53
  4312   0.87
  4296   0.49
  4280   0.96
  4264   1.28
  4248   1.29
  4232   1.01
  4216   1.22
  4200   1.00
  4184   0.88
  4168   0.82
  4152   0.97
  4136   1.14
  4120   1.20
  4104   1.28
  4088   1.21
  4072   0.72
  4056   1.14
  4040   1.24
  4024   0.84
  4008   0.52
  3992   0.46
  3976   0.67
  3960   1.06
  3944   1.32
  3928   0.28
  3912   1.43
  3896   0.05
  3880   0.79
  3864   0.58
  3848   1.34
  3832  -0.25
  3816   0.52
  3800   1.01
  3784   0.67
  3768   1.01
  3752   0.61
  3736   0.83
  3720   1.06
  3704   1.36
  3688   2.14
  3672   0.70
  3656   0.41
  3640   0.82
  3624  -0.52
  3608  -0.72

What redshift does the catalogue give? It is 0.23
